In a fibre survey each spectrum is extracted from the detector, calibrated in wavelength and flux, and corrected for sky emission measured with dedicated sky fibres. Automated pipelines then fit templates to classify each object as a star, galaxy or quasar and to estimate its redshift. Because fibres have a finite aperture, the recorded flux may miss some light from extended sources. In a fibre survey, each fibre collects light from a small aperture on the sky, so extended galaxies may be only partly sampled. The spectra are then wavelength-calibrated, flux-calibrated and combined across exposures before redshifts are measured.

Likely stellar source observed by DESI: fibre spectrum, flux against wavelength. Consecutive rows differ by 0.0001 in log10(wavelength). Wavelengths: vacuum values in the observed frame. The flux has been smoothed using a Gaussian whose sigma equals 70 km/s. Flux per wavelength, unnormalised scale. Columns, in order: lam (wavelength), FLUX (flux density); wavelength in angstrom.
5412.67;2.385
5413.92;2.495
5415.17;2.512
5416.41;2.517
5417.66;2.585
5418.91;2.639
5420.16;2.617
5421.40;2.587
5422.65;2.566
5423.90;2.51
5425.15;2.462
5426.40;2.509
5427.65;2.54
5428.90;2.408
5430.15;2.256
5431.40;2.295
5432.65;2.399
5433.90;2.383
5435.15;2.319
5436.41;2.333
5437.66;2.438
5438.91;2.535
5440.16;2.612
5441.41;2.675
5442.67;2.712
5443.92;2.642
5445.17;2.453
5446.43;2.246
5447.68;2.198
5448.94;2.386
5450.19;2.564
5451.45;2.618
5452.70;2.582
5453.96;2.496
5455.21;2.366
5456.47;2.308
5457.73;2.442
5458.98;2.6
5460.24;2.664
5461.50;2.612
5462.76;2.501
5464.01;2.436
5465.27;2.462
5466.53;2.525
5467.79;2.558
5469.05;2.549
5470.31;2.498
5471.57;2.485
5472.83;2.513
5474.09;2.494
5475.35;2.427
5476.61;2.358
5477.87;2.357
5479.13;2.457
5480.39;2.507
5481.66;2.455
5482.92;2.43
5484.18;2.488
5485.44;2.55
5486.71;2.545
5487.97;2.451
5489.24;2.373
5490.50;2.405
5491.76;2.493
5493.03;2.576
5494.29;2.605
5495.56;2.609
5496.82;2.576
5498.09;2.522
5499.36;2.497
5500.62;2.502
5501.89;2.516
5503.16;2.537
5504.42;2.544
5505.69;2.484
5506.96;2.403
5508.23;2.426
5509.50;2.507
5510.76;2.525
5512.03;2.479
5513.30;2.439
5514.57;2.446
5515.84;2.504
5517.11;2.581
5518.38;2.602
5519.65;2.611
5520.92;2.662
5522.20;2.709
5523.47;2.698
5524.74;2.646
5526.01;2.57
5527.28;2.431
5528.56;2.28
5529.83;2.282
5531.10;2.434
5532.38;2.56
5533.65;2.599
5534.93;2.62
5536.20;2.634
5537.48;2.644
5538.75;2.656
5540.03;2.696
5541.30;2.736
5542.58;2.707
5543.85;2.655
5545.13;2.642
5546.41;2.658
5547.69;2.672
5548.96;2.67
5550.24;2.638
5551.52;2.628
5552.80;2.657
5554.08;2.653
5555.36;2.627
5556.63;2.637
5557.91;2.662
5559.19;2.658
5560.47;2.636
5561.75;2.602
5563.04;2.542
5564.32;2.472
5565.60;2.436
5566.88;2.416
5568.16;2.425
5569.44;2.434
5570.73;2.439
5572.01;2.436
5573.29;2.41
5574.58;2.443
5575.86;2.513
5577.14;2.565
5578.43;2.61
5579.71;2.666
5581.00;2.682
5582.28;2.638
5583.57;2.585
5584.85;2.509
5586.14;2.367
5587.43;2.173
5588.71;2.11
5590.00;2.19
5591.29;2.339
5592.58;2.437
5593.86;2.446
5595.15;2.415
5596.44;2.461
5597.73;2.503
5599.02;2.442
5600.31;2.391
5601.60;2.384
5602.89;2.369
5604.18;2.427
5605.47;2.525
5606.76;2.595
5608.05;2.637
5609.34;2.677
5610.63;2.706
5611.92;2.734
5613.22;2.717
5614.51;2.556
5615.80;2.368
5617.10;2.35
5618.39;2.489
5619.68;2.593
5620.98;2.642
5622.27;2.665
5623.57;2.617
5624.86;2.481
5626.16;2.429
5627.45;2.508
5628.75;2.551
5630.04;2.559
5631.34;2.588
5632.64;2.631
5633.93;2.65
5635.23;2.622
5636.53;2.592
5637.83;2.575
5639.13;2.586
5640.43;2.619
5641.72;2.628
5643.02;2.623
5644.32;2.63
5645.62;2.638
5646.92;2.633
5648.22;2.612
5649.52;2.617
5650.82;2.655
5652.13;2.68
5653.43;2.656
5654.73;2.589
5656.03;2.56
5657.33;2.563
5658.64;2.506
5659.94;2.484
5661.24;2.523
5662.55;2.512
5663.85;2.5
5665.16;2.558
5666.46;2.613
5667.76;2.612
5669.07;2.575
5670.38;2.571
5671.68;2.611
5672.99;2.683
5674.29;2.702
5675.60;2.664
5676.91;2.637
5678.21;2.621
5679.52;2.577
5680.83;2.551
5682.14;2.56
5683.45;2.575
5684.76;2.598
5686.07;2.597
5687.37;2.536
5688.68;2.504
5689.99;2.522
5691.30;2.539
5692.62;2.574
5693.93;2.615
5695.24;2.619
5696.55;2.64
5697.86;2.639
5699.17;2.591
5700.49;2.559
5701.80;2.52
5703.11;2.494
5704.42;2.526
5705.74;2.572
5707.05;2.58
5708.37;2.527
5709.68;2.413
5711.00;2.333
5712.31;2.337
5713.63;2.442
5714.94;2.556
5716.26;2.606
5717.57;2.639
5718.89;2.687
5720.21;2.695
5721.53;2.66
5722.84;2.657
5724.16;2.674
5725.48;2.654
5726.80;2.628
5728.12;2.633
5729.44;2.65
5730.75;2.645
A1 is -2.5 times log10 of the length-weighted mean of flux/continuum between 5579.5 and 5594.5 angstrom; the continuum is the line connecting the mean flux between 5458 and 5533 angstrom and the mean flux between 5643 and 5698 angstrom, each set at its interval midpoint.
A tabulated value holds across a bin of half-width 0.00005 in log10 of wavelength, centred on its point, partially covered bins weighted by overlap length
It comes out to 0.06 mag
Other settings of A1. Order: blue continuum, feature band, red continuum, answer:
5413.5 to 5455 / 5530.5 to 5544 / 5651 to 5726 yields -0.05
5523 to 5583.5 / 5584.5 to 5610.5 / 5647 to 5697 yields 0.07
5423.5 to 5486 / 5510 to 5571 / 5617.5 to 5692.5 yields -0.02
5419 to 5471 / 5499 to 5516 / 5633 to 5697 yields 0.01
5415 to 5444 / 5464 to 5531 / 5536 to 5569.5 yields 0.03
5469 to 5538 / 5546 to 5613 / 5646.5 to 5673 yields 0.01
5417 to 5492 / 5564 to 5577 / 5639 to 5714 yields 0.04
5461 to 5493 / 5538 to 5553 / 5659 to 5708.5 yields -0.07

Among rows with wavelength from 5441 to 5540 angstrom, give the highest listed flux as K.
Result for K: 2.712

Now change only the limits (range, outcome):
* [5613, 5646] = 2.717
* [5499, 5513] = 2.544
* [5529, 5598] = 2.736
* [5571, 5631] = 2.734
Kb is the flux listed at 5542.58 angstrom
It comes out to 2.707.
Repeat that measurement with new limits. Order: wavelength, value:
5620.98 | 2.642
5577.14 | 2.565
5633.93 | 2.65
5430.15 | 2.256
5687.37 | 2.536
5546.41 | 2.658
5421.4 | 2.587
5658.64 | 2.506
